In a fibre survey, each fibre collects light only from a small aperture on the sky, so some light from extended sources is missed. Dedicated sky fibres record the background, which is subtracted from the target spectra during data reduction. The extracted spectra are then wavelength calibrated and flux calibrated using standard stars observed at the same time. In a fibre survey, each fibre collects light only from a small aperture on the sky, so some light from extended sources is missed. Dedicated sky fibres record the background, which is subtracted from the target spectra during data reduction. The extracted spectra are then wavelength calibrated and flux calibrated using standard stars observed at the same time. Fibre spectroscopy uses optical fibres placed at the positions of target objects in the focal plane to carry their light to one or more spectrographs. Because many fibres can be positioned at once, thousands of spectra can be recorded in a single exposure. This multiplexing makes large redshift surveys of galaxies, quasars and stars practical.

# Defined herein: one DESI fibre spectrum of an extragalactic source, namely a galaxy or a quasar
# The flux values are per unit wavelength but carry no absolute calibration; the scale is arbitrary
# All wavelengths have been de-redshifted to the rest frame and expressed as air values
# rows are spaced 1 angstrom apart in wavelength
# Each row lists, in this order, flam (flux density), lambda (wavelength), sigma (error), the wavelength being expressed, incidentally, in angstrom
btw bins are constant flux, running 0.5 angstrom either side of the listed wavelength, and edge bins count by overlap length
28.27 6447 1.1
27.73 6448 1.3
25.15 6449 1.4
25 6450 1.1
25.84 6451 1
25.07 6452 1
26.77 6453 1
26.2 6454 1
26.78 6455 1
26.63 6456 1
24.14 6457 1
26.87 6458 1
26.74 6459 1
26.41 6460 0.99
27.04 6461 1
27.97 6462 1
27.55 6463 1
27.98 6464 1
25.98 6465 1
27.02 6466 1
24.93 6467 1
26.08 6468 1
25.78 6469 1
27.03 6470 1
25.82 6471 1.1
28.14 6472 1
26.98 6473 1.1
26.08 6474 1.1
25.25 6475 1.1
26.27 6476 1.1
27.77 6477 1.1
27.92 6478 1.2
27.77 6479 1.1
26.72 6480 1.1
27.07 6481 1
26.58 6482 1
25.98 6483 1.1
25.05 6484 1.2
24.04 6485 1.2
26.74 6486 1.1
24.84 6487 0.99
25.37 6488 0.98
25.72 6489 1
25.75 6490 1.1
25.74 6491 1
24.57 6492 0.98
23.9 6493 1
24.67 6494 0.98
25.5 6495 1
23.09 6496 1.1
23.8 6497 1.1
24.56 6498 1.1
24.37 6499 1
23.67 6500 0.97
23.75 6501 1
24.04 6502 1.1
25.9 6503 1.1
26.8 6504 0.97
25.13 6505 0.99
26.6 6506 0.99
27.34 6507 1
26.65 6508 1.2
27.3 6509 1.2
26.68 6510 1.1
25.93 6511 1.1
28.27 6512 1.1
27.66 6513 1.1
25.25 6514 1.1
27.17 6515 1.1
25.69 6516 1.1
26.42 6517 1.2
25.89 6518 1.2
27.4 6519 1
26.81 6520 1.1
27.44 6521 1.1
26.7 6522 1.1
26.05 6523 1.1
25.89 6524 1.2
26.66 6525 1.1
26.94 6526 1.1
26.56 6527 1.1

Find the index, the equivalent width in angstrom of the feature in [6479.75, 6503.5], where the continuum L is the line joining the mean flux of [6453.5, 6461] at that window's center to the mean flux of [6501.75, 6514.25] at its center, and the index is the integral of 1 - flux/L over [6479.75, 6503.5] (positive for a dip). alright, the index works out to 1.3 angstrom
